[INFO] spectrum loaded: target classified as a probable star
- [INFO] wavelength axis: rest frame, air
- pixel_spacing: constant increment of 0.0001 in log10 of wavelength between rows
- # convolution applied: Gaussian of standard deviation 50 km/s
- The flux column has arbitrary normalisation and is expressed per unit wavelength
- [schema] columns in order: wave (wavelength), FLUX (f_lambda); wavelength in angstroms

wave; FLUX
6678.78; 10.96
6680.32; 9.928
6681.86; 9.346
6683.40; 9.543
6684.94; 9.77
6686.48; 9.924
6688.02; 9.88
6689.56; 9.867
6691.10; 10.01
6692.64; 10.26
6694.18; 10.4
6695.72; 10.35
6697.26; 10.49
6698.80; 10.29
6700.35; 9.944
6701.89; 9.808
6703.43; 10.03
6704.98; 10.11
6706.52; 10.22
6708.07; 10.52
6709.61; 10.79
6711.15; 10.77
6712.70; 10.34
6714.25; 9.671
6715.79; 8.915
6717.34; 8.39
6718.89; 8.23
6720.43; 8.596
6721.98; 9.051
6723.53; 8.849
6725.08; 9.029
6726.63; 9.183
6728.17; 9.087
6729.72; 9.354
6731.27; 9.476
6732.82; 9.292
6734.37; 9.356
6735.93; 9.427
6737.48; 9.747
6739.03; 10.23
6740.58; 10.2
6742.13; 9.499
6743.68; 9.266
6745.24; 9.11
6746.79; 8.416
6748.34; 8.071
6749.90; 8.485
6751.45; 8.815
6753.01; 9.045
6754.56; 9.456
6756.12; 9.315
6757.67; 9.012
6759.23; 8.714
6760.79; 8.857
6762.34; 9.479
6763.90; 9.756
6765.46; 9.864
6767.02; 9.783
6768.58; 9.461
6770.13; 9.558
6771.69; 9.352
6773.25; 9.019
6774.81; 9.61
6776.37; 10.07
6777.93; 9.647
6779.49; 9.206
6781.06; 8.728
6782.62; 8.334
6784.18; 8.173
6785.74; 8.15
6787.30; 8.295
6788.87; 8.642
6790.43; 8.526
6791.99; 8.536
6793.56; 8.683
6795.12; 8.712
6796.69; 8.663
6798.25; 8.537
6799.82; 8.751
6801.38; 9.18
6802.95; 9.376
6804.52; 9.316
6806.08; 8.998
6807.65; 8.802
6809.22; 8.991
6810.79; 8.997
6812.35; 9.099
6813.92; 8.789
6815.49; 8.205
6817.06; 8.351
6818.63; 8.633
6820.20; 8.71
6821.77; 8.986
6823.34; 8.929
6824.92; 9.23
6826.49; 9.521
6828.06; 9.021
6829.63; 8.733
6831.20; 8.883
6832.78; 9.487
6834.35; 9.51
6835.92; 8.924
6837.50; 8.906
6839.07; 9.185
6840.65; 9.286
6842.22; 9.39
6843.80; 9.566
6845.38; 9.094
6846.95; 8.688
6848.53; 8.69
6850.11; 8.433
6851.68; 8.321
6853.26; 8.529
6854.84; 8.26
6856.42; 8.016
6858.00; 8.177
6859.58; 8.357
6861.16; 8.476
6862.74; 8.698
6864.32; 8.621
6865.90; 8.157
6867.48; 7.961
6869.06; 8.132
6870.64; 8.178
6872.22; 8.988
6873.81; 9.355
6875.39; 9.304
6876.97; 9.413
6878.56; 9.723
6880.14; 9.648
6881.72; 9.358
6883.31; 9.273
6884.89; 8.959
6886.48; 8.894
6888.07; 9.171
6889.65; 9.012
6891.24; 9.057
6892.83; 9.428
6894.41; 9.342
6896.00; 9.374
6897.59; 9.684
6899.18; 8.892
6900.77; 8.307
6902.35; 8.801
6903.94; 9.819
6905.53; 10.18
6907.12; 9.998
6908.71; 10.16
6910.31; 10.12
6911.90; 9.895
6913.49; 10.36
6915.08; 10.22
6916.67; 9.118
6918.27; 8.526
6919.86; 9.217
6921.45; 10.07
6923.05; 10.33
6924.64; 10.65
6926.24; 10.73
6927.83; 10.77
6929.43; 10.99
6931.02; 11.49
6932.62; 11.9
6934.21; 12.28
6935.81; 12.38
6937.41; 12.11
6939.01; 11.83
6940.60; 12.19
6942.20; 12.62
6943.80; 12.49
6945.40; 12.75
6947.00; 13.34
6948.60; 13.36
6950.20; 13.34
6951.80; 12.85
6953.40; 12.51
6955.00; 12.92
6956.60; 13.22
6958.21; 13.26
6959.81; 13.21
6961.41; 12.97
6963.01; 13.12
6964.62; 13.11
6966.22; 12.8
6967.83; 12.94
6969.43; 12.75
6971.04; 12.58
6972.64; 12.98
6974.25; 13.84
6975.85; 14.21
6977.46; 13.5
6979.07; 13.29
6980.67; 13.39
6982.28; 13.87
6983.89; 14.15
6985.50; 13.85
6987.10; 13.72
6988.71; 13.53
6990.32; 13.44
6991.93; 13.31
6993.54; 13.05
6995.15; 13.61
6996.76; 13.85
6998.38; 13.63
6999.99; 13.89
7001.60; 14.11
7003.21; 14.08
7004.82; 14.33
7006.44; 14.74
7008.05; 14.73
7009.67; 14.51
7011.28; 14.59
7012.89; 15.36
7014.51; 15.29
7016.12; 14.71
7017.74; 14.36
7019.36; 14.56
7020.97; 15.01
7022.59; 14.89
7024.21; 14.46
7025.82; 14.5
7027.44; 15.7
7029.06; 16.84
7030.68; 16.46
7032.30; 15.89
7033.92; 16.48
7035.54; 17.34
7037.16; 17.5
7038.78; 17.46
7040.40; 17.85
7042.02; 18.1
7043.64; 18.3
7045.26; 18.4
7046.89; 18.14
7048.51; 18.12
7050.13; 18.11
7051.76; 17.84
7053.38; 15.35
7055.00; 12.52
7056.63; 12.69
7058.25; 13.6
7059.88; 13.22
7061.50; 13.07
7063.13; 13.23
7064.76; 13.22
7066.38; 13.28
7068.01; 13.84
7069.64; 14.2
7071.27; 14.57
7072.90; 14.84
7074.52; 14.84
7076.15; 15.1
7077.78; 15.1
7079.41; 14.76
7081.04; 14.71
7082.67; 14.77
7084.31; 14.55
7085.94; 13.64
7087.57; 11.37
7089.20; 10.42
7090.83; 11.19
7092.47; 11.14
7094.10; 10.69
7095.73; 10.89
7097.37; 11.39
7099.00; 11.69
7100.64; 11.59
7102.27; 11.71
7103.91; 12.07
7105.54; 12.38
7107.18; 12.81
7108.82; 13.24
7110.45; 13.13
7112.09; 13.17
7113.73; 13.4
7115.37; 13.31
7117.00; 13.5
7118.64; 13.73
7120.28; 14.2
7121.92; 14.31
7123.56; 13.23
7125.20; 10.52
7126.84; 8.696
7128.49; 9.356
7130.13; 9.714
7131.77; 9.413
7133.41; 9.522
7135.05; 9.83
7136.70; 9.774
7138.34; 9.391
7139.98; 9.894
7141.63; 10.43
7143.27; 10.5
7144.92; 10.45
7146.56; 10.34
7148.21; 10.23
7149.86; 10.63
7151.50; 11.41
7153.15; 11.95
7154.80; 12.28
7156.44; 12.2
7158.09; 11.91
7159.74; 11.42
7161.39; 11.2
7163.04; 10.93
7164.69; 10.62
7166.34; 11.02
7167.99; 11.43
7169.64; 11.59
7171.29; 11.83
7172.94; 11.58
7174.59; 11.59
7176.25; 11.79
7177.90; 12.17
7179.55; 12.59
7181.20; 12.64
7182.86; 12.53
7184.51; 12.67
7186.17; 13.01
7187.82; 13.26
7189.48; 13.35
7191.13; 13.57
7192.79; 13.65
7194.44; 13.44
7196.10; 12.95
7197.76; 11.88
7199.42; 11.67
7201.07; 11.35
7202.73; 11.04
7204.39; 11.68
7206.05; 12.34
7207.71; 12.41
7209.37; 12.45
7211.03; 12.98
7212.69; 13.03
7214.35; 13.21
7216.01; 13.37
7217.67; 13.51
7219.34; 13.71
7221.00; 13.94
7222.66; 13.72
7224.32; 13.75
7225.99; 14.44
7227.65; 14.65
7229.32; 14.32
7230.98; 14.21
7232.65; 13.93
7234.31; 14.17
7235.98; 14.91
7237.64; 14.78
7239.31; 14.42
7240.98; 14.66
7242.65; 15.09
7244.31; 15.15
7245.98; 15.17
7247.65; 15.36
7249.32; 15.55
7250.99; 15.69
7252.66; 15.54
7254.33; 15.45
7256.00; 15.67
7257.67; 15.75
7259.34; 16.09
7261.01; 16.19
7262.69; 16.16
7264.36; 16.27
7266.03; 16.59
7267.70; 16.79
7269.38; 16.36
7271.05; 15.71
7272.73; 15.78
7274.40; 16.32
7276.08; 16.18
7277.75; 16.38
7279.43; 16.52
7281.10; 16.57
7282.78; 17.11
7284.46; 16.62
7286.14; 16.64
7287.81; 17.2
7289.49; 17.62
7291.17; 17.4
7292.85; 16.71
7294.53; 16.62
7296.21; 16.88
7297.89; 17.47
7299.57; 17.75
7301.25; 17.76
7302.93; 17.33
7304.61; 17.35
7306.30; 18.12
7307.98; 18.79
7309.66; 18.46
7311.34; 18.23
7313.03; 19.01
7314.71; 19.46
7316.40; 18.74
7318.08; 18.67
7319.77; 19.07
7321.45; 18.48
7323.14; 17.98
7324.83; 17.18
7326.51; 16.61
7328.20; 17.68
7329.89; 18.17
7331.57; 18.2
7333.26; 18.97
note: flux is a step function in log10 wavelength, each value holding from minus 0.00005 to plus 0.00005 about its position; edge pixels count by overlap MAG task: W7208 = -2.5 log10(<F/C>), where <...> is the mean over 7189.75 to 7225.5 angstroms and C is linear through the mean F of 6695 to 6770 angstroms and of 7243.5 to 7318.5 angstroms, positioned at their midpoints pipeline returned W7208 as 0.226 mag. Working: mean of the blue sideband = 9.46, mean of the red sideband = 16.8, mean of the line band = 12.9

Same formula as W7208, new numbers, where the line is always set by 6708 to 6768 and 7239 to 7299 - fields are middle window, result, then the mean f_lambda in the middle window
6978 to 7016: -0.111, 14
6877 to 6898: 0.206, 9.3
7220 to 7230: 0.108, 14.1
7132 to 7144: 0.415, 9.88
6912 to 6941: 0.092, 10.8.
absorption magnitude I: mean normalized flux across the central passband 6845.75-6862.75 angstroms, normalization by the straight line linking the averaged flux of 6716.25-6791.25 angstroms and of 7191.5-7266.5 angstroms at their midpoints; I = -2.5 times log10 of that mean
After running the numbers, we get 0.20 mag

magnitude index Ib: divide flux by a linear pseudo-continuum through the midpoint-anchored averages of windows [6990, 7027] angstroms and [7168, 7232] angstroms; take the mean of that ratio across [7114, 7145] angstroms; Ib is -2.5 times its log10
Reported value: 0.20 mag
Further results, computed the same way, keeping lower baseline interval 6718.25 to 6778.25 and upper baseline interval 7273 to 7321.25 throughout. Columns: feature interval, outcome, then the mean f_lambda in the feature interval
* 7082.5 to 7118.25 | 0.180 mag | 12.3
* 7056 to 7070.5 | 0.049 mag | 13.4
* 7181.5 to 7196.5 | 0.207 mag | 13.1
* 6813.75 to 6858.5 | 0.193 mag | 8.85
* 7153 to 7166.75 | 0.322 mag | 11.5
